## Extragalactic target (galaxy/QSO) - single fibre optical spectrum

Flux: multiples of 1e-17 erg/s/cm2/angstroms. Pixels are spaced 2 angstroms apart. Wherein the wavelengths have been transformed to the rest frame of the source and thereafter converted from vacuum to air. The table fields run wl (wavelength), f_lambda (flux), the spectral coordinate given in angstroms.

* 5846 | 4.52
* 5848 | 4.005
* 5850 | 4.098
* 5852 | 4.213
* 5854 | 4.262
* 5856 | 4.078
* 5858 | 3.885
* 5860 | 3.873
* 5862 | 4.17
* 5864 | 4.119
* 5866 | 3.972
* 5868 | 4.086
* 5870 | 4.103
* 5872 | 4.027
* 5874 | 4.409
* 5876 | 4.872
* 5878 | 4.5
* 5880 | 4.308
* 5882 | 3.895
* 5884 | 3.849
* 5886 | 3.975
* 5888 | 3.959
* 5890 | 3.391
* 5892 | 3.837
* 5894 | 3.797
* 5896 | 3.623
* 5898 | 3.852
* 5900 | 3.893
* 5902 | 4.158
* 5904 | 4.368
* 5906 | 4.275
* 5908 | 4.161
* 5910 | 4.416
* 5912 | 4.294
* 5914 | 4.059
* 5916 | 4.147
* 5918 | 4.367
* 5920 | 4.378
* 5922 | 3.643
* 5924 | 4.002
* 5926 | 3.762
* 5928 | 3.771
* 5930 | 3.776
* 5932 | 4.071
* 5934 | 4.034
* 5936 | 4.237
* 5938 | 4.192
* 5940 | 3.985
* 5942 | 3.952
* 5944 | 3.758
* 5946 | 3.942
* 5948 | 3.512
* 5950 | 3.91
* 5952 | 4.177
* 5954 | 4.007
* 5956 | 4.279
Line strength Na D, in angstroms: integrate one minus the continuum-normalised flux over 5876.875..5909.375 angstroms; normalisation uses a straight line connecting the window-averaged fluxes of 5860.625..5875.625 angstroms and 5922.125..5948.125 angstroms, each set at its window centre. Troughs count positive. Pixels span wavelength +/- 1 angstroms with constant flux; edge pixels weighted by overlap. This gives 0.6 angstroms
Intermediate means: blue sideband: 4.15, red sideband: 3.93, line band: 4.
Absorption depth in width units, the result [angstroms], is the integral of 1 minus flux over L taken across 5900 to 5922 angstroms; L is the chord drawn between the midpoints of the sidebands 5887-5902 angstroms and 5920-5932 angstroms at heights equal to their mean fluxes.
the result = -2.2 angstroms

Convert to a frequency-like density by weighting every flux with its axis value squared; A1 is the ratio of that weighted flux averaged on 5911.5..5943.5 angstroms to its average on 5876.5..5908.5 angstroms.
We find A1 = 1.02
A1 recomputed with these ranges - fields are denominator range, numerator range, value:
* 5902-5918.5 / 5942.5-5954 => 0.92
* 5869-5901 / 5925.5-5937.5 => 1.00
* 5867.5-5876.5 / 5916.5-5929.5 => 0.95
